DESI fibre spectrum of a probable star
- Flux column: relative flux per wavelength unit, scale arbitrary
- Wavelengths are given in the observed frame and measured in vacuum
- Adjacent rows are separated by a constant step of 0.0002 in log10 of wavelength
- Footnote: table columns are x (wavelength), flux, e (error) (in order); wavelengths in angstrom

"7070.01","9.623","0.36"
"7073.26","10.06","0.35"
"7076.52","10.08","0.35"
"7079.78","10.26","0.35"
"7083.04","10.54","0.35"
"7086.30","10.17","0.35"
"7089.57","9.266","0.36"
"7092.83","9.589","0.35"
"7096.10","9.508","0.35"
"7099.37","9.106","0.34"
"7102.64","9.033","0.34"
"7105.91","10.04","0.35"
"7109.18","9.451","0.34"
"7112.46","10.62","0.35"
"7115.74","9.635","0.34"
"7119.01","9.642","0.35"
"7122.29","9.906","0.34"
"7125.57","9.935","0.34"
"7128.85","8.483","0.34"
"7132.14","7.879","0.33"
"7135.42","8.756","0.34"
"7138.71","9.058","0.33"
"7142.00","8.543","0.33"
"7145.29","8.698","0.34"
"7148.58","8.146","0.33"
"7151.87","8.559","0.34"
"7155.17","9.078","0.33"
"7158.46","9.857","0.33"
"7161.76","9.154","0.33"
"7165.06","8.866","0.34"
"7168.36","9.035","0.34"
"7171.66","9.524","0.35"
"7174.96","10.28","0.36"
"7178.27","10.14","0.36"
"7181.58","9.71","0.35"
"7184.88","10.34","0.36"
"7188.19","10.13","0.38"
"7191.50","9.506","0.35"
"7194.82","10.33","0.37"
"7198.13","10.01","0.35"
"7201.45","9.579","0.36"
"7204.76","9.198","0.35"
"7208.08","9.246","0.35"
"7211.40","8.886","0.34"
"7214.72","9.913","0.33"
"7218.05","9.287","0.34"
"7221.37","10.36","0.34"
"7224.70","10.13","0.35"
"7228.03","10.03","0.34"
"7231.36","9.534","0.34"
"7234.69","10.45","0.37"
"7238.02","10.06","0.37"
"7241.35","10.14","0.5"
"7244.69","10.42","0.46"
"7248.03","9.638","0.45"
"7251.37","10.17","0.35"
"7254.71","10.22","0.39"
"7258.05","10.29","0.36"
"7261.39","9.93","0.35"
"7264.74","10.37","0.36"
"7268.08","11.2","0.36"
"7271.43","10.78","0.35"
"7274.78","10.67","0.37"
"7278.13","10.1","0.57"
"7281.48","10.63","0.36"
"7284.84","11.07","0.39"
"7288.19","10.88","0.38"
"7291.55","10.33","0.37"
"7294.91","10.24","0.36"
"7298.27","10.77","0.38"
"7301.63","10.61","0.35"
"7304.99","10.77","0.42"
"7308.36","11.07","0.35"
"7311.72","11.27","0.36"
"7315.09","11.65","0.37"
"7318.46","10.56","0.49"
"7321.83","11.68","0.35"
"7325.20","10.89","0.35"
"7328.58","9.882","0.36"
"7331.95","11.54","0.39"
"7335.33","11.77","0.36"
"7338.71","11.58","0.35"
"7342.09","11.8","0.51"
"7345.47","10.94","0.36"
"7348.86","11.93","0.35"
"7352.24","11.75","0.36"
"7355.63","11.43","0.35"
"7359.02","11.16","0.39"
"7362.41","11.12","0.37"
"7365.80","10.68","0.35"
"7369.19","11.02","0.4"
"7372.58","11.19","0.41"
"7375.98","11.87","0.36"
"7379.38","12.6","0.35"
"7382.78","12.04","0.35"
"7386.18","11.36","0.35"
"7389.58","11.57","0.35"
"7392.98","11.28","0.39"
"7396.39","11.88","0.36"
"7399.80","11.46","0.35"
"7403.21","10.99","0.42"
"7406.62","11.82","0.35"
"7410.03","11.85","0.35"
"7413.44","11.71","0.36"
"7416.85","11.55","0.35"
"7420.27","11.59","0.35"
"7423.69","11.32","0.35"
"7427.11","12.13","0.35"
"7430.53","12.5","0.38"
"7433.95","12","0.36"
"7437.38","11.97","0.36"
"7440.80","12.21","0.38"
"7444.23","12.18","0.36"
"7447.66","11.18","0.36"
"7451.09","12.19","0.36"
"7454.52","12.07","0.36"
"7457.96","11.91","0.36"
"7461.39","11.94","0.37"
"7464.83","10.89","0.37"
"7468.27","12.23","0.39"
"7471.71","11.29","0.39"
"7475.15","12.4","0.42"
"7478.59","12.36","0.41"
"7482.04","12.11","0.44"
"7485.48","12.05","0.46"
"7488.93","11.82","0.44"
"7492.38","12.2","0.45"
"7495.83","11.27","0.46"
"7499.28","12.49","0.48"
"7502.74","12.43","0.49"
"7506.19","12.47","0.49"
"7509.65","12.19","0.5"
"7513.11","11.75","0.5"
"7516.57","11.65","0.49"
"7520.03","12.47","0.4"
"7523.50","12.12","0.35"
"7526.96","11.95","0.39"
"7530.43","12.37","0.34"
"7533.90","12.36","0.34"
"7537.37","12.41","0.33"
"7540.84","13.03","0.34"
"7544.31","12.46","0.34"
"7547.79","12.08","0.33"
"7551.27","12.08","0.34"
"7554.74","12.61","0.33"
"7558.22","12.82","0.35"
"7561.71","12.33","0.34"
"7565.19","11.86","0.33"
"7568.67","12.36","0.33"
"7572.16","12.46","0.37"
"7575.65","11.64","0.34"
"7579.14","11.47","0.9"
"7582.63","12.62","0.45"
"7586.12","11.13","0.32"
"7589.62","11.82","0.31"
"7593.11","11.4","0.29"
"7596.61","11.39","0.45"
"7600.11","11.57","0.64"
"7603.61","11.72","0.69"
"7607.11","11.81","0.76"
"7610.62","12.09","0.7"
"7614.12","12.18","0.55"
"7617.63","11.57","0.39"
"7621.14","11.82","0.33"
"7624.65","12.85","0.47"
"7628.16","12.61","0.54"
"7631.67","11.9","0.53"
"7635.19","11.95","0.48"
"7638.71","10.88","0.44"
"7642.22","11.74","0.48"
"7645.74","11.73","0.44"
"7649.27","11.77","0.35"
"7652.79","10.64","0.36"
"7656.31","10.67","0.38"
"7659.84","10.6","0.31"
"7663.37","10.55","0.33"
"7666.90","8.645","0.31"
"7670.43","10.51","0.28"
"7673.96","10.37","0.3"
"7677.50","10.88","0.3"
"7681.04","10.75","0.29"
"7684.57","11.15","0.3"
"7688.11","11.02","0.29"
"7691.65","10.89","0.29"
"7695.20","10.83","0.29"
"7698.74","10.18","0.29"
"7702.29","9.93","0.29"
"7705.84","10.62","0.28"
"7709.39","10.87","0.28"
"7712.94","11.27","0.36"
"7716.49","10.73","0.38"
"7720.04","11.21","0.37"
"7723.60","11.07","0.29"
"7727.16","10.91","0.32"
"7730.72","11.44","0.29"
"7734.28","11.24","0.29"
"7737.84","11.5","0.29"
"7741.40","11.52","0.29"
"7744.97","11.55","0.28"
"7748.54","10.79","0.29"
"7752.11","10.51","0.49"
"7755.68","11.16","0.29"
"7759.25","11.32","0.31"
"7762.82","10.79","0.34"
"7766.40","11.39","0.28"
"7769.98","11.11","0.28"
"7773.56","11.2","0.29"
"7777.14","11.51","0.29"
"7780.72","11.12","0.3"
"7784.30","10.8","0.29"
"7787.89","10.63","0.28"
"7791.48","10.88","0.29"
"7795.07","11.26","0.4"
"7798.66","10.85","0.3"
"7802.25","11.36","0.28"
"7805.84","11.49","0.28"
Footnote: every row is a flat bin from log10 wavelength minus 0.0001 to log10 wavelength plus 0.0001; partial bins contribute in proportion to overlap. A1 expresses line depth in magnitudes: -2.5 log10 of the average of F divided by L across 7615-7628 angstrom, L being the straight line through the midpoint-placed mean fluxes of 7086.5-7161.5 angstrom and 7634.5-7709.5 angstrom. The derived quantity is -0.15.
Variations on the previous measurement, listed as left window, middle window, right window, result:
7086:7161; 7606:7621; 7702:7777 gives -0.11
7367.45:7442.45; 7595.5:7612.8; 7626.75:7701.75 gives -0.06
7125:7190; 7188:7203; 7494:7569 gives -0.04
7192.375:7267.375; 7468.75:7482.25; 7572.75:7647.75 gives -0.08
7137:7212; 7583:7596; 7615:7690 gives -0.06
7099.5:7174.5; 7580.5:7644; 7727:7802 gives -0.11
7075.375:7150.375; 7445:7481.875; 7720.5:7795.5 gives -0.15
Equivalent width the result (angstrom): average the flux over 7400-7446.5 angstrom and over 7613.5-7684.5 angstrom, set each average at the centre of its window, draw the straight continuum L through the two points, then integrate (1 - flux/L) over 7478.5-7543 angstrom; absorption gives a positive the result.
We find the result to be -3.4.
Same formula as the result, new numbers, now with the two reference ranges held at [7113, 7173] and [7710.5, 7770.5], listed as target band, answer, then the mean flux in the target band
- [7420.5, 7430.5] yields -1.8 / 11.8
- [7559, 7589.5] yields -4.1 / 12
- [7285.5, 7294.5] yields -1.0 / 10.6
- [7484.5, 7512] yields -4.8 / 12.1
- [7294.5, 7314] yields -2.5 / 10.9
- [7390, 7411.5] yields -3.4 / 11.5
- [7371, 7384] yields -2.7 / 11.9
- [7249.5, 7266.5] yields -1.3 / 10.2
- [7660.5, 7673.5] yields 1.1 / 10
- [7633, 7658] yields -1.2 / 11.4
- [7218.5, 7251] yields -2.3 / 10.1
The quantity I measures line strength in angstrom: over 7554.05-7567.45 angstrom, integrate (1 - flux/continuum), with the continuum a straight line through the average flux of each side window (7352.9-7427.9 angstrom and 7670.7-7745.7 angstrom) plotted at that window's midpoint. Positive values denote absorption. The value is -1.41 angstrom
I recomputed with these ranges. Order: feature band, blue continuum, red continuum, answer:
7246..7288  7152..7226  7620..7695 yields -2.4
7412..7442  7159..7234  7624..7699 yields -4.4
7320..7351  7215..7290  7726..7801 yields -2.7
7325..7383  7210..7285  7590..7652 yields -4.1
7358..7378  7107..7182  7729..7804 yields -2.5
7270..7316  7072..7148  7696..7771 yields -3.9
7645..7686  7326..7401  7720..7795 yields 2.0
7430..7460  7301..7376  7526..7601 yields -0.9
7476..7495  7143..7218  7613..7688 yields -2.7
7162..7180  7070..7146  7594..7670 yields 0.4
